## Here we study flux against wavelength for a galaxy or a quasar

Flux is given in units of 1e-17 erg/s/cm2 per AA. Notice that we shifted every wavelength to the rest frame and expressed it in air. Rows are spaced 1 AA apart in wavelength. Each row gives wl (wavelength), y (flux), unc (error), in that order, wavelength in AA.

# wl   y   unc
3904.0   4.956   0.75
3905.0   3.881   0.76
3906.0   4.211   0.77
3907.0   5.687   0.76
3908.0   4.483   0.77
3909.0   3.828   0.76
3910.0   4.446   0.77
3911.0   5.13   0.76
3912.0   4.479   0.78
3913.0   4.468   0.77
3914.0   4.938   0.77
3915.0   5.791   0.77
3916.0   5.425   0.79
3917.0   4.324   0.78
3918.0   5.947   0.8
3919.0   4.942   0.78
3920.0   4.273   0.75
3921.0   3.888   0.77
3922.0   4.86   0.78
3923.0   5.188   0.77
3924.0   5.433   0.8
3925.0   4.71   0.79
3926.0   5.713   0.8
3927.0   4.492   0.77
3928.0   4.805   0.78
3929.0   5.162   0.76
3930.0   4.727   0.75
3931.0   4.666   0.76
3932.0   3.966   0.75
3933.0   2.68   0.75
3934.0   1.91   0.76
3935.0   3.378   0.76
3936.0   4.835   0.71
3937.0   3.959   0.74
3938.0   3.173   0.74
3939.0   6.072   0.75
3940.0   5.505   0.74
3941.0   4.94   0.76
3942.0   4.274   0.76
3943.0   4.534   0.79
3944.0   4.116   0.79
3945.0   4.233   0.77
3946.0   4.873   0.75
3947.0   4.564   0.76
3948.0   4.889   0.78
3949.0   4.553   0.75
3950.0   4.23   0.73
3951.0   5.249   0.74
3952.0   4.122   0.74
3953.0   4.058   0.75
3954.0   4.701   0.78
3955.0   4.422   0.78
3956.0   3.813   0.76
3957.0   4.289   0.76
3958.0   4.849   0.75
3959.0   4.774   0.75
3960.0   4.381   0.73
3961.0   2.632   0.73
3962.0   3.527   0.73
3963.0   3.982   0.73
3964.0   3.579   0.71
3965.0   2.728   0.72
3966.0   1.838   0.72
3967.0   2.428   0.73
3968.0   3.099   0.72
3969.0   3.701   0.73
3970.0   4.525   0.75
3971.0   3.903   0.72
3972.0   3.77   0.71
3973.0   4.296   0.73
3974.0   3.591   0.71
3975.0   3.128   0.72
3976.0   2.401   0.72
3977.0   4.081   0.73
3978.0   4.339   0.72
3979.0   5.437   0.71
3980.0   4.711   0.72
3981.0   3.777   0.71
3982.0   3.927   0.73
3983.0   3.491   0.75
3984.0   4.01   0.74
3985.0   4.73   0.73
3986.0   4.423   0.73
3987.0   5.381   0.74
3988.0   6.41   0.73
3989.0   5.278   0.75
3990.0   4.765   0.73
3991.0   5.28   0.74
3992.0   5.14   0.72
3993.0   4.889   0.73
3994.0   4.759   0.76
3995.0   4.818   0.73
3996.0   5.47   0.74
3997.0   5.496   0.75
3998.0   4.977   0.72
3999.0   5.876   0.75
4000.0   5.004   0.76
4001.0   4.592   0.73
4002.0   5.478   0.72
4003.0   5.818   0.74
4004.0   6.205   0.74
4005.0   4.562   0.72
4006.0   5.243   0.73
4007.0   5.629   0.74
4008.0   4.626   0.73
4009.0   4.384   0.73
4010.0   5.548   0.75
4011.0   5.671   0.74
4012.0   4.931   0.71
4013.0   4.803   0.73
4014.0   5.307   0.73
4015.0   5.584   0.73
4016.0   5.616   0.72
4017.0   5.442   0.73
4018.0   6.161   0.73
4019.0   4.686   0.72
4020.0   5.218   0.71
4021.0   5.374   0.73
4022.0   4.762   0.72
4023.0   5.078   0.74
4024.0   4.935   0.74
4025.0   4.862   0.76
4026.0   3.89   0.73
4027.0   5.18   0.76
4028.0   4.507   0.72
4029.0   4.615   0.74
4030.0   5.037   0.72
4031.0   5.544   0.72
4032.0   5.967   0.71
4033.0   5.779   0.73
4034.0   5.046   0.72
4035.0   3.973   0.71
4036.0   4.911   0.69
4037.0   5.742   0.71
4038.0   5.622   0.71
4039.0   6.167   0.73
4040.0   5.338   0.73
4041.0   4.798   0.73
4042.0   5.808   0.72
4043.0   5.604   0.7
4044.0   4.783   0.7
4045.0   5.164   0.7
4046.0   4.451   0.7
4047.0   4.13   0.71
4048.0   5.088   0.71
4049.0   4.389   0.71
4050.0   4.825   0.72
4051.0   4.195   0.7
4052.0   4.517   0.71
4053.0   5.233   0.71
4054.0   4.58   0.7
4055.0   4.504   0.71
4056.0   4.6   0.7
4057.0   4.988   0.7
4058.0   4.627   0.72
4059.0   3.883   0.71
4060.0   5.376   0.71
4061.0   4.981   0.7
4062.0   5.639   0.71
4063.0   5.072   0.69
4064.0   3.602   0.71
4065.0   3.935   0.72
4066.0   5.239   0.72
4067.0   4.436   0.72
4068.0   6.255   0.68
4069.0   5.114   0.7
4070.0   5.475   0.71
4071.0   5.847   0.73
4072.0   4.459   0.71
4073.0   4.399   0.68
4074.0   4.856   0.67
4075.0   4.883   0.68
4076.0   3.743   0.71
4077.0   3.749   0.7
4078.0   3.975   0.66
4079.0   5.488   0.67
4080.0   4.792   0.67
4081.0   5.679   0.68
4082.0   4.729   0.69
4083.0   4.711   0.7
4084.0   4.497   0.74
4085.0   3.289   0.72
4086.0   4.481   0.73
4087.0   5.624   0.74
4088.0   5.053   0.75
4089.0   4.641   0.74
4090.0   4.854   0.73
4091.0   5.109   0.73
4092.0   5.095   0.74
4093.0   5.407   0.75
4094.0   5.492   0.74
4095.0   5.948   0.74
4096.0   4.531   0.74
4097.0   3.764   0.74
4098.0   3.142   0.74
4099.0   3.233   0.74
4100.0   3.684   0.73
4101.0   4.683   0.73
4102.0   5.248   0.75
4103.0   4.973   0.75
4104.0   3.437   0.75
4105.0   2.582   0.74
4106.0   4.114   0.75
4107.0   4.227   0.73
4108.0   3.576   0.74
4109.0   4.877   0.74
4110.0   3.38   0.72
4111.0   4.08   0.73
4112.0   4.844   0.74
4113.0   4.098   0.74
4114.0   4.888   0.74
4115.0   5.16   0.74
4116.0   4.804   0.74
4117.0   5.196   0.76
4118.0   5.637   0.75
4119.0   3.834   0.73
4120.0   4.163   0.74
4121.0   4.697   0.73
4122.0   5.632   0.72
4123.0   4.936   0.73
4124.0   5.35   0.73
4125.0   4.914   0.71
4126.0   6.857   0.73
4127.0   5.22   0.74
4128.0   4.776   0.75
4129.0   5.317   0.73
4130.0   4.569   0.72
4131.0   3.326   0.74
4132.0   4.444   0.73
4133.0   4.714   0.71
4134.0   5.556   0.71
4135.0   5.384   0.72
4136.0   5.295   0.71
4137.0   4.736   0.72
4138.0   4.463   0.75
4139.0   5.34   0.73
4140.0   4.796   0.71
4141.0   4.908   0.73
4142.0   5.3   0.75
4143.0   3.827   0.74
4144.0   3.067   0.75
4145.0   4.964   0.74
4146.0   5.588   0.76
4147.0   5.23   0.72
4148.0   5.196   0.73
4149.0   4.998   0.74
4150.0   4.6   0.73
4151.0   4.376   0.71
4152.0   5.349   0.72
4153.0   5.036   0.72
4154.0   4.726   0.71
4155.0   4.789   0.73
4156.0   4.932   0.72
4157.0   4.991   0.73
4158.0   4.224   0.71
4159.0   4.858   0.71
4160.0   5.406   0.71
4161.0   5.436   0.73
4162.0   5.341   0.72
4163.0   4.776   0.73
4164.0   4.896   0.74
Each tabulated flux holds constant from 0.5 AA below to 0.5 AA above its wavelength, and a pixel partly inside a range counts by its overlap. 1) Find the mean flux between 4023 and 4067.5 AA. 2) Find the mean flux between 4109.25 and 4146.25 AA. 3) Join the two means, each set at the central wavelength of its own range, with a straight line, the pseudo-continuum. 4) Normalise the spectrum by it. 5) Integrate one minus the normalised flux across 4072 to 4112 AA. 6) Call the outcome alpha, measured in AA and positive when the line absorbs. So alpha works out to 3.2 AA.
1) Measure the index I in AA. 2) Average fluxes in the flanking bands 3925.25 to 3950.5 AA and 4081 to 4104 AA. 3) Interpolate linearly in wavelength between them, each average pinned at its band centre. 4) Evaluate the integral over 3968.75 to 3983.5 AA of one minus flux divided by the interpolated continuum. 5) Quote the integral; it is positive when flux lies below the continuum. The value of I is 1.7 AA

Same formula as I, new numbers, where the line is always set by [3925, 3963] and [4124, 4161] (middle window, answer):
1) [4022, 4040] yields -2.0 AA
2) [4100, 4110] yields 1.4 AA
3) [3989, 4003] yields -2.0 AA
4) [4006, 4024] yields -2.6 AA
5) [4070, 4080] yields 0.1 AA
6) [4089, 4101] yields 0.5 AA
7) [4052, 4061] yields -0.1 AA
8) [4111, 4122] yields 0.2 AA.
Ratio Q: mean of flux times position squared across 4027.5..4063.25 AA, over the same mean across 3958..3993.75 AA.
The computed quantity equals 1.3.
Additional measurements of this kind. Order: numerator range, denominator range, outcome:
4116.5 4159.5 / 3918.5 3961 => 1.21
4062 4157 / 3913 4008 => 1.13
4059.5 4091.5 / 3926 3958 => 1.17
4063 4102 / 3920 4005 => 1.13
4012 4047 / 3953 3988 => 1.35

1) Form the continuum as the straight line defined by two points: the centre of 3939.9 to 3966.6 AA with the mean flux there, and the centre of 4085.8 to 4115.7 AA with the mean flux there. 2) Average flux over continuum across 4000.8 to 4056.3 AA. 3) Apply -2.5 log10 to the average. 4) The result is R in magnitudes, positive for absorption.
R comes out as -0.174 mag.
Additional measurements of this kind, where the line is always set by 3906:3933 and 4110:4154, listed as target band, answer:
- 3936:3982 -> 0.172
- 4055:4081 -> 0.010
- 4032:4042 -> -0.108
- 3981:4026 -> -0.058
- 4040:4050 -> -0.023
